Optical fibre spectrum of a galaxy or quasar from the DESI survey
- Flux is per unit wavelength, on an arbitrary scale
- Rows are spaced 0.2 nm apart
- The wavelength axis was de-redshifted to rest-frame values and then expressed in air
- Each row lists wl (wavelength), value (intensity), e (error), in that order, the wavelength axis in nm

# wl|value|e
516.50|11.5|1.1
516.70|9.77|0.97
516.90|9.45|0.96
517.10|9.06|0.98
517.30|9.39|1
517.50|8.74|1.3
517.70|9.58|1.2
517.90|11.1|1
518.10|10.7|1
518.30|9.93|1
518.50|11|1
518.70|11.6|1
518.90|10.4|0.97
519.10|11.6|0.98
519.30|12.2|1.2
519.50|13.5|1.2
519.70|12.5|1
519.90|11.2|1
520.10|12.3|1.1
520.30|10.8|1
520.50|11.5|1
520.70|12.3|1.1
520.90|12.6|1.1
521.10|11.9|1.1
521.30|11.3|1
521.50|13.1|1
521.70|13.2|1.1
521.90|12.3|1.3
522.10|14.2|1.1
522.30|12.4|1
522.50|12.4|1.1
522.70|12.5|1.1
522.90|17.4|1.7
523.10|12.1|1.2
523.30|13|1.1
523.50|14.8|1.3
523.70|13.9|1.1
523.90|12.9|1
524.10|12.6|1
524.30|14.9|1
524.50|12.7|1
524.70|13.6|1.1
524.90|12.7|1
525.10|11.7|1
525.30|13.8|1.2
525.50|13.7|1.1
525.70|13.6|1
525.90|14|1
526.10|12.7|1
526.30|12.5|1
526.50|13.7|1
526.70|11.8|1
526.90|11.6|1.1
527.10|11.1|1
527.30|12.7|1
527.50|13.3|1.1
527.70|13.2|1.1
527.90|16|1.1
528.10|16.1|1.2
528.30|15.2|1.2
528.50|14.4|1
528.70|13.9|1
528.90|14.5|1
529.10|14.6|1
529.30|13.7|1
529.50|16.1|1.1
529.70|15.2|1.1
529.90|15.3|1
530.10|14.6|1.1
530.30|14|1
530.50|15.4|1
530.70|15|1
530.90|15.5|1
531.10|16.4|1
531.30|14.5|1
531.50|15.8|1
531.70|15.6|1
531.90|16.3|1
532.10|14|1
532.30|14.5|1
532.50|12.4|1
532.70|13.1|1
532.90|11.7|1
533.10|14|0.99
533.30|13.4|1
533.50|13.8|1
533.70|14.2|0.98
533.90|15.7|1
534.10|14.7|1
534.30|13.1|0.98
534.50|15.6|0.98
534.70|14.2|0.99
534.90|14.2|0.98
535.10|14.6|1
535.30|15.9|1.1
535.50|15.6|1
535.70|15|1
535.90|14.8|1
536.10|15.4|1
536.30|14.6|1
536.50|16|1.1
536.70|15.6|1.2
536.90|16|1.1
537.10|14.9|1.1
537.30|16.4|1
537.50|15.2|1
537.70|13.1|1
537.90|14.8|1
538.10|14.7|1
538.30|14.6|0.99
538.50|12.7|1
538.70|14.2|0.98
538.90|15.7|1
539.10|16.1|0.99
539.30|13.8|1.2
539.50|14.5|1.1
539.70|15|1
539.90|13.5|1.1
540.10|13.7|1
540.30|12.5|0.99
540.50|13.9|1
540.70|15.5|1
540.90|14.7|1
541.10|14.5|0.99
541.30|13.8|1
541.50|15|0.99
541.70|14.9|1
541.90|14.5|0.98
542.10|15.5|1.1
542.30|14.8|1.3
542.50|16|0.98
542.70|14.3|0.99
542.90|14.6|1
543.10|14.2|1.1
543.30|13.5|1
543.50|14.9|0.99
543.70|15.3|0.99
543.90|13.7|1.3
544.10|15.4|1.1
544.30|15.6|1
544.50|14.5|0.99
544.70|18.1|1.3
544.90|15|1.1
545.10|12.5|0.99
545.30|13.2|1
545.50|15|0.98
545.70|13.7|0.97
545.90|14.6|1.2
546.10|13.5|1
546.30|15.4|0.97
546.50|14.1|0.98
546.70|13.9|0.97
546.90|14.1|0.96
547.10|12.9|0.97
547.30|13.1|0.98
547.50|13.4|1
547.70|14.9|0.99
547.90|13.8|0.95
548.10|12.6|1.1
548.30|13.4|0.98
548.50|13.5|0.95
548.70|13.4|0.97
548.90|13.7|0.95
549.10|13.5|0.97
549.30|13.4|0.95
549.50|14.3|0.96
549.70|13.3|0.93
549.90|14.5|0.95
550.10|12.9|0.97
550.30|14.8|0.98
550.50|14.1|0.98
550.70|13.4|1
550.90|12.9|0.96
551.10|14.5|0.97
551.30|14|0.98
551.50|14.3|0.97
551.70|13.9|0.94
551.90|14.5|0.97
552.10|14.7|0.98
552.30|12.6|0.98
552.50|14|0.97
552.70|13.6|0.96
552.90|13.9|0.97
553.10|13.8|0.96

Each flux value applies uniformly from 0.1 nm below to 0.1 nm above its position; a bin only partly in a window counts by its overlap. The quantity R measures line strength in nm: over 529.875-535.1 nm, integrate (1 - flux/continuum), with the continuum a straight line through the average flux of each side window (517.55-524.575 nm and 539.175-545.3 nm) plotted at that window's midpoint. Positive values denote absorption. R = -0.369 nm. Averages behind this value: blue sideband 12.3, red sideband 14.6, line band 14.5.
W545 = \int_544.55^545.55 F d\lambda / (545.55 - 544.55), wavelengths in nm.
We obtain 14.7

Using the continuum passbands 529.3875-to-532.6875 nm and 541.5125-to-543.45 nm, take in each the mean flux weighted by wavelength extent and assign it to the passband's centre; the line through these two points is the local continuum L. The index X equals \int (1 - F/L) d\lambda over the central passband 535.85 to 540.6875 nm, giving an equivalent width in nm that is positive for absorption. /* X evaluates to 0.048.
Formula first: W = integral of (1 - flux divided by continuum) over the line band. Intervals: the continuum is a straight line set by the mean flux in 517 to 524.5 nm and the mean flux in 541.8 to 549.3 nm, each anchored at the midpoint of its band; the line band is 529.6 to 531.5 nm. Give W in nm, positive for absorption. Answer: -0.321 nm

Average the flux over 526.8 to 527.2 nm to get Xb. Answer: 11.4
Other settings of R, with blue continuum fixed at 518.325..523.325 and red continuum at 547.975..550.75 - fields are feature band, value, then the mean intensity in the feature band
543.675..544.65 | -0.12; 15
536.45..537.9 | -0.24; 15.3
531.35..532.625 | -0.19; 14.7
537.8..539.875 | -0.22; 14.6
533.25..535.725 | -0.32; 14.6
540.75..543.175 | -0.27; 14.8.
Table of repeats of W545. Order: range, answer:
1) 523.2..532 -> 14.1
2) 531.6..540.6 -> 14.5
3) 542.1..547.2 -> 14.5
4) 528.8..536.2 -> 14.7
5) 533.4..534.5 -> 14.4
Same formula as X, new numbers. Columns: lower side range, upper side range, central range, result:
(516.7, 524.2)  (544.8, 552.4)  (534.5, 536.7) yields -0.36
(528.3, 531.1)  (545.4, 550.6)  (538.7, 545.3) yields -0.22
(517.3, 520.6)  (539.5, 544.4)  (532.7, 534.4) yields -0.06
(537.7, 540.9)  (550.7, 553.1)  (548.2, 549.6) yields 0.04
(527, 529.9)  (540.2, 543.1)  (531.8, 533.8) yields 0.09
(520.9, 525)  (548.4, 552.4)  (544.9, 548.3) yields -0.02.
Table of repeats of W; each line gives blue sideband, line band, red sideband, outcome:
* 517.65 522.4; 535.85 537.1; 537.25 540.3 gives -0.11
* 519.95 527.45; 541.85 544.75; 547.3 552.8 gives -0.30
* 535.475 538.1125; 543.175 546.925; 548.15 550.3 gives -0.10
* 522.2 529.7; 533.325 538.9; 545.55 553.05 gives -0.45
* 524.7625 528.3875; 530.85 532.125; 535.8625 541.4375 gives -0.15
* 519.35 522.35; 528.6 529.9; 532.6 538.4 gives -0.10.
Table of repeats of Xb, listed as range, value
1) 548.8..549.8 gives 13.6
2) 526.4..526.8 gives 12.8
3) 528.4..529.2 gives 14.4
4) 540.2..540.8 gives 14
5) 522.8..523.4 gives 14.2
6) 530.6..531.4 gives 15.3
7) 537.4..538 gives 14.4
